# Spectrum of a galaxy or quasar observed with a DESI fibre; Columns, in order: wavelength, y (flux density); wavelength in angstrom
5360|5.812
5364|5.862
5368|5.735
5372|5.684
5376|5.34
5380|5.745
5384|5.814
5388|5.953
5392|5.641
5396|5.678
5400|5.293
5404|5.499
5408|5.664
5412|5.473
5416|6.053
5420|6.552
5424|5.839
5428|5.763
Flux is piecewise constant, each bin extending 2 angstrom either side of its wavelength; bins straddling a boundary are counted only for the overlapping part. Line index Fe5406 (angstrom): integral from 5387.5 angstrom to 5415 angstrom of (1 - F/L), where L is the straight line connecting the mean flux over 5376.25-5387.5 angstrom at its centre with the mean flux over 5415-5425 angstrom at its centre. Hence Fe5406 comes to 1.7 angstrom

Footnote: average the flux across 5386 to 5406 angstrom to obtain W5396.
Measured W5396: 5.61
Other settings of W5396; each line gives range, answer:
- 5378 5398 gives 5.77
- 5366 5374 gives 5.71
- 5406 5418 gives 5.73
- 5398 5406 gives 5.4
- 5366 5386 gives 5.66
